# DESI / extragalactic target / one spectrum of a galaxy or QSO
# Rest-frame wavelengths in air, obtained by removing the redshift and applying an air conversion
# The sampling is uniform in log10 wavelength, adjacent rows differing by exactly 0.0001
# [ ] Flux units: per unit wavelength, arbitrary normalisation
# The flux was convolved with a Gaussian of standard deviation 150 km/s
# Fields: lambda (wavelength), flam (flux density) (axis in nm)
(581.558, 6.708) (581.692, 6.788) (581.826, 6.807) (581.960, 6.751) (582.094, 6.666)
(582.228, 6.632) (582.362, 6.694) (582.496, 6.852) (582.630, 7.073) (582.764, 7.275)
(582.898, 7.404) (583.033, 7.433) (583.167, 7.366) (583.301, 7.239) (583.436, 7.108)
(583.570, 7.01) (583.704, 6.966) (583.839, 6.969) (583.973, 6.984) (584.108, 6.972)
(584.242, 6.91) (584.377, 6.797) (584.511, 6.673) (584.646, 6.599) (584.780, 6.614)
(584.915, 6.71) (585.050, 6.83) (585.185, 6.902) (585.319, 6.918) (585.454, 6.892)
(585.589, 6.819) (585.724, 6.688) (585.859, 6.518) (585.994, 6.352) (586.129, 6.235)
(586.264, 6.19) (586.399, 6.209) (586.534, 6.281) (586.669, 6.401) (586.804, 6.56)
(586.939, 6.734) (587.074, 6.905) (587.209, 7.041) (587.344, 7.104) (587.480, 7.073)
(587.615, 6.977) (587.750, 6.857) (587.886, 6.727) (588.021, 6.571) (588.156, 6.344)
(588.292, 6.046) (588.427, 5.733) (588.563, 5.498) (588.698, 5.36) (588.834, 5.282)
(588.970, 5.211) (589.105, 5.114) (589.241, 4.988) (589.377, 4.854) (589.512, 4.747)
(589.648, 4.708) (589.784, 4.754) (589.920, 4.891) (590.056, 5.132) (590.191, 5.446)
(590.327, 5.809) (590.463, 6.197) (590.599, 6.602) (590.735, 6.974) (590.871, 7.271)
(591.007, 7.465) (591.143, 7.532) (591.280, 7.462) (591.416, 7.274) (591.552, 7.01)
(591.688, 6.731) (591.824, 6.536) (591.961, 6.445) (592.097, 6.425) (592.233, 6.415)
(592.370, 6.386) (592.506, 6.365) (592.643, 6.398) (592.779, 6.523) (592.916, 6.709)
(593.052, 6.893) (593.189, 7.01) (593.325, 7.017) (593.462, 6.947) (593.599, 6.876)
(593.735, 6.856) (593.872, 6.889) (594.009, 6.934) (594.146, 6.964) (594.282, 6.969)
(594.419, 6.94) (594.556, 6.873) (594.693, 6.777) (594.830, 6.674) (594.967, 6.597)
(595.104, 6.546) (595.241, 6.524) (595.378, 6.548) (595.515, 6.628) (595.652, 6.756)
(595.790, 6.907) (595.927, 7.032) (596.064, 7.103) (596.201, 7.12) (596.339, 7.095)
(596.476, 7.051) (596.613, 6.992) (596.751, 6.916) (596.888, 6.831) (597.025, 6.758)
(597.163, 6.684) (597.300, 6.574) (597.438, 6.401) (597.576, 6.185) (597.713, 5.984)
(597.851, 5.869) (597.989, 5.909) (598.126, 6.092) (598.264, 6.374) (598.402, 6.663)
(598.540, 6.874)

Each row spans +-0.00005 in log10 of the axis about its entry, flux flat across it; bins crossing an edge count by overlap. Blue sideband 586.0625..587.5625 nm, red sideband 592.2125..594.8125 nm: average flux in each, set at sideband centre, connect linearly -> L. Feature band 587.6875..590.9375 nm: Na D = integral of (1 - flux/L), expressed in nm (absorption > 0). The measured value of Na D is 0.47 nm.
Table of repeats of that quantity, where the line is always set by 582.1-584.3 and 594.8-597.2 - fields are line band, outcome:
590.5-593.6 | 0.028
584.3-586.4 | 0.112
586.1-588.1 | 0.090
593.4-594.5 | -0.010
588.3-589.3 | 0.229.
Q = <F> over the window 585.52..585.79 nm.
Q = 6.75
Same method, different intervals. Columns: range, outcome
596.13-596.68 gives 7.07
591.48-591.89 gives 6.78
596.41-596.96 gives 6.95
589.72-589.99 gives 4.82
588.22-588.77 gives 5.66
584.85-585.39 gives 6.84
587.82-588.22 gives 6.56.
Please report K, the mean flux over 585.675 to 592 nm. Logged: 6.23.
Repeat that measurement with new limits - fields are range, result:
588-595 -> 6.31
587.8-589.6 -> 5.58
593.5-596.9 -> 6.86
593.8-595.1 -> 6.83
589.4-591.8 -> 6.22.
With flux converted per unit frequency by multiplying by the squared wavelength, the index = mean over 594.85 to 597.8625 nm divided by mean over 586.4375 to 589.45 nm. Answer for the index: 1.12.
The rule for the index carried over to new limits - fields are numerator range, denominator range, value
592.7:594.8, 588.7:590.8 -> 1.30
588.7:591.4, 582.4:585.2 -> 0.85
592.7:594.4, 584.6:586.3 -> 1.07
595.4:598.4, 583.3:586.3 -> 1.02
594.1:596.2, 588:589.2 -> 1.23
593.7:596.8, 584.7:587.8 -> 1.06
